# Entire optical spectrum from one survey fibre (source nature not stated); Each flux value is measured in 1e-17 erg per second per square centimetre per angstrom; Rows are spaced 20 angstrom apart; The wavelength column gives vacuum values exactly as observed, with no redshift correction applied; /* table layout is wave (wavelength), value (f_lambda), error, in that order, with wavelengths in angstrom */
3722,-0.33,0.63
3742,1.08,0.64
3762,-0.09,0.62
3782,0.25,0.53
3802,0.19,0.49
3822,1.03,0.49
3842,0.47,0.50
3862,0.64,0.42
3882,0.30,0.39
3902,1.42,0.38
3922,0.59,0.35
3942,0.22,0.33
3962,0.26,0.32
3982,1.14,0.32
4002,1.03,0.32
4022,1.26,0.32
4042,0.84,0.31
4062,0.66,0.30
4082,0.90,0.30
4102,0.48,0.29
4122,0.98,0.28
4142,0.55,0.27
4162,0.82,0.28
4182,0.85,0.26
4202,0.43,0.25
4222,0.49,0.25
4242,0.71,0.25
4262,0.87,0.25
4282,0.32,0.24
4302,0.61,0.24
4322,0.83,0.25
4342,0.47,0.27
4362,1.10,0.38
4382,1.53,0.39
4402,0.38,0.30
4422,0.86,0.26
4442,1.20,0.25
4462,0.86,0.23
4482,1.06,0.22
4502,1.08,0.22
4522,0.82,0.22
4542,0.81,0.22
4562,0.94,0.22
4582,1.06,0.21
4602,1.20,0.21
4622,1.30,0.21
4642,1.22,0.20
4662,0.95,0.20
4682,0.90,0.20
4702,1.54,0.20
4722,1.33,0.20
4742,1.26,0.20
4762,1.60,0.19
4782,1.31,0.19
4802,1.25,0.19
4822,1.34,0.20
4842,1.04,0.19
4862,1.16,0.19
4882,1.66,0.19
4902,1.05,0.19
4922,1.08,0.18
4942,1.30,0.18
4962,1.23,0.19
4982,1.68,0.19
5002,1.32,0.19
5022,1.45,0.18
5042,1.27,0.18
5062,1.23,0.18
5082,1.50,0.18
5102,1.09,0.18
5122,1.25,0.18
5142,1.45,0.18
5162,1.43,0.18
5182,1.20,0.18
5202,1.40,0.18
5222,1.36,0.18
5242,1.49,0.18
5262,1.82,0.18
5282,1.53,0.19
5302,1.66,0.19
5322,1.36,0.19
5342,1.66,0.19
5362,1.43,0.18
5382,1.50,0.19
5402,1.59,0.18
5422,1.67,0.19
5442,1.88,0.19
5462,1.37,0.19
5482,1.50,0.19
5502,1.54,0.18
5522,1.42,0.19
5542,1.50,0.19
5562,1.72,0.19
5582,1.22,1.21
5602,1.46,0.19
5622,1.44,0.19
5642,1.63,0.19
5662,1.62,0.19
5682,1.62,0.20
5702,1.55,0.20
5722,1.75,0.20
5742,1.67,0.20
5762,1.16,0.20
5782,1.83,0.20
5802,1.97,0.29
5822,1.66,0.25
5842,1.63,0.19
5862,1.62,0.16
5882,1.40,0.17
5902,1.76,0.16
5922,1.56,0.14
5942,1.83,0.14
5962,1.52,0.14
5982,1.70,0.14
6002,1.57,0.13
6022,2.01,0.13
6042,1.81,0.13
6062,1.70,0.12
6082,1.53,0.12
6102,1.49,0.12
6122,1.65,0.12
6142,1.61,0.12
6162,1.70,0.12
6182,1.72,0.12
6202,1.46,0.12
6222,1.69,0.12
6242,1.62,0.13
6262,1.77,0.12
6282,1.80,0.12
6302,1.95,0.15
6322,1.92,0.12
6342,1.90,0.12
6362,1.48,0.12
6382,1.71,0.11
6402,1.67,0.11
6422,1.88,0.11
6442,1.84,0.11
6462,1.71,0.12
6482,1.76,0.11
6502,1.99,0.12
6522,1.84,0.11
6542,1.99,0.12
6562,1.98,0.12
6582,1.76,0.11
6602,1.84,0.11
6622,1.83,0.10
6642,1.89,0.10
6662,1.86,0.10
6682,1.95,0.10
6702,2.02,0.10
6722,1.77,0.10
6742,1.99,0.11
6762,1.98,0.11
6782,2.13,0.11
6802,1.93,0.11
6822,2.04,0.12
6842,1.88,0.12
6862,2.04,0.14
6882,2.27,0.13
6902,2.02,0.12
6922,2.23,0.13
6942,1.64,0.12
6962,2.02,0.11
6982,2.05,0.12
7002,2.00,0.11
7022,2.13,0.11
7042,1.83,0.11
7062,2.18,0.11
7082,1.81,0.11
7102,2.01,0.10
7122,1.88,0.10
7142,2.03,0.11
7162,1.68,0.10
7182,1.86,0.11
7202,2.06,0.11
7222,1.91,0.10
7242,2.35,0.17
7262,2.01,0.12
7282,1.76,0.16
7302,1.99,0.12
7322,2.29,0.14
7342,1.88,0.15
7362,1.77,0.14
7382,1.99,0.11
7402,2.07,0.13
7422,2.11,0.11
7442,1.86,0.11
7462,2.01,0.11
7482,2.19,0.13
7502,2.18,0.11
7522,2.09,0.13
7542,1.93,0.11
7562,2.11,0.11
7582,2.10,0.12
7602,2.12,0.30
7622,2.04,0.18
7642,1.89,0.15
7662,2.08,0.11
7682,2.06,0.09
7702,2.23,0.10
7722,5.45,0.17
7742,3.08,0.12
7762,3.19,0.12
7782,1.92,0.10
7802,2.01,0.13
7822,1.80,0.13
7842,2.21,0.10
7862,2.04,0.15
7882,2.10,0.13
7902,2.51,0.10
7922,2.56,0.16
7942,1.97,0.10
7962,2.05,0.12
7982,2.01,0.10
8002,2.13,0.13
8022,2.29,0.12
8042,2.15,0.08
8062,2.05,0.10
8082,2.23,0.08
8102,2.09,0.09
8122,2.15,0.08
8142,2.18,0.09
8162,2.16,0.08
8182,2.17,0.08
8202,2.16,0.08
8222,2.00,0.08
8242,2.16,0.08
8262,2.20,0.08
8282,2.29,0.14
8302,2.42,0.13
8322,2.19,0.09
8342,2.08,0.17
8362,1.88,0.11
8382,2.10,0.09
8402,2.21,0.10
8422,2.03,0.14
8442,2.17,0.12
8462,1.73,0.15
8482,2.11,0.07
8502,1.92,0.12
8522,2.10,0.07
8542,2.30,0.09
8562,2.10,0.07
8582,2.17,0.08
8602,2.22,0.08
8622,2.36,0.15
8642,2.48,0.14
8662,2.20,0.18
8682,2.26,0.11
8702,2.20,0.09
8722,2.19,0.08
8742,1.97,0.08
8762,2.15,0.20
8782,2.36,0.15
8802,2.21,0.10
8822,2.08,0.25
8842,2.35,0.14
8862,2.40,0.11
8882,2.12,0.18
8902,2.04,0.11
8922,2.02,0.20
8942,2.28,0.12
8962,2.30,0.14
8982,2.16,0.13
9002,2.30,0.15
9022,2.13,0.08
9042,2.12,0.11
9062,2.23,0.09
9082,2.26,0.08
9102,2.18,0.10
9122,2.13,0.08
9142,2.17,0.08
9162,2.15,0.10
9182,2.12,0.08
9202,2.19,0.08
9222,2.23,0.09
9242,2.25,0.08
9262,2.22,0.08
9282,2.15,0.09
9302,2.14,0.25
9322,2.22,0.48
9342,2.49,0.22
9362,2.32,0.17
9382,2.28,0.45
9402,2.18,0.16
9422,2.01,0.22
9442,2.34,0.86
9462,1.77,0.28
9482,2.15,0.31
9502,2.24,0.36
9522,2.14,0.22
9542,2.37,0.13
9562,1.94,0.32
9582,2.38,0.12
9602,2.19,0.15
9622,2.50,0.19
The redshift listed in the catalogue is 0.18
